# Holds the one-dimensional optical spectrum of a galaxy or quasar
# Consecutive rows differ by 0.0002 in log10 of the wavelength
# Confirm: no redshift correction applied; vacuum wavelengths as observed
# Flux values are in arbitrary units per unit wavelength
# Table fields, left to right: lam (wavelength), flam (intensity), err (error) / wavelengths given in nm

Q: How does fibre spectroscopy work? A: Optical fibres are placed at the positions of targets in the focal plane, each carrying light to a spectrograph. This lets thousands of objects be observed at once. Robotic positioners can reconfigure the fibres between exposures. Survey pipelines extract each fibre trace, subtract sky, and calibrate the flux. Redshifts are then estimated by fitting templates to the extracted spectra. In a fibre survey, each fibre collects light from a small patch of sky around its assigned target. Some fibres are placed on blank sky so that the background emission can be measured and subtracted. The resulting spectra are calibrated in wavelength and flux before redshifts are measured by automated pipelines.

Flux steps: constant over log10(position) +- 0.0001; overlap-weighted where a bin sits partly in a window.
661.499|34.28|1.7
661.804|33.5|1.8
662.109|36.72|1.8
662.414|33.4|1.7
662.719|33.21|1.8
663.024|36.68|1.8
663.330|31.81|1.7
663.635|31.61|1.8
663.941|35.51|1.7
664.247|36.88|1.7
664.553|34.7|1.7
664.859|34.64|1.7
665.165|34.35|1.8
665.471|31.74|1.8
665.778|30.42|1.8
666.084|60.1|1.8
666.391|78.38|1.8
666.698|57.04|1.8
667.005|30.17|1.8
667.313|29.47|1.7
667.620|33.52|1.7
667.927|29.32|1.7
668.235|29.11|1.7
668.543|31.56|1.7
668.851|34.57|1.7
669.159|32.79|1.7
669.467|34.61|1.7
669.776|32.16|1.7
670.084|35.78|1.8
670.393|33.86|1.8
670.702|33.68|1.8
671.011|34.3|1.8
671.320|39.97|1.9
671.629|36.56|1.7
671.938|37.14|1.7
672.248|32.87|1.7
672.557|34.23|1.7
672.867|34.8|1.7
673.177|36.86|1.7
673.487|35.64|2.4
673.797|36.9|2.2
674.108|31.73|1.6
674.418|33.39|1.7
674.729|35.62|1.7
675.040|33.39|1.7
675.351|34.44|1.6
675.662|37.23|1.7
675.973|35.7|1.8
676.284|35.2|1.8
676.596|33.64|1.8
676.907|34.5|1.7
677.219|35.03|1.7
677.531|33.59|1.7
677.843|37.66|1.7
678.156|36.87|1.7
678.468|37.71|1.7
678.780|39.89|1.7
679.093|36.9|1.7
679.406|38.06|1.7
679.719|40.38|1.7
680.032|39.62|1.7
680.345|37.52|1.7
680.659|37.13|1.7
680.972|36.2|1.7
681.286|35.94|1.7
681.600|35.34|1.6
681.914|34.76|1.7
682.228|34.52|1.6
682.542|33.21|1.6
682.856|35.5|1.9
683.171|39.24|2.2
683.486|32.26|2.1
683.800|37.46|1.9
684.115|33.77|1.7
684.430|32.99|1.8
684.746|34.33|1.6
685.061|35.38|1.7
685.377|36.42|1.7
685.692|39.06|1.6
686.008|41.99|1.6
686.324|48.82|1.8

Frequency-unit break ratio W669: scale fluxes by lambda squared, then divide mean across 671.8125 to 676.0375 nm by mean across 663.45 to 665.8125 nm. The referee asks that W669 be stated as 1.06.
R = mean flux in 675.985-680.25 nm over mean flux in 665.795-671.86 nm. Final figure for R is 1.0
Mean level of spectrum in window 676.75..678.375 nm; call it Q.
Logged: 35.6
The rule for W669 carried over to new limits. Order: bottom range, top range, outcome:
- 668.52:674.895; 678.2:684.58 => 1.08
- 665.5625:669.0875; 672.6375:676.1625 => 0.90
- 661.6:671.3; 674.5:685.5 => 1.03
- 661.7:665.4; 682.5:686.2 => 1.12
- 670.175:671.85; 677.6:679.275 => 1.07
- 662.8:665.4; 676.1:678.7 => 1.08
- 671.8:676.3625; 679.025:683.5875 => 1.06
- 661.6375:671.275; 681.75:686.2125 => 1.04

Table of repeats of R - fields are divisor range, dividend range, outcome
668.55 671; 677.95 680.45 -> 1.14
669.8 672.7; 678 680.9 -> 1.08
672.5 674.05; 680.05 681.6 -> 1.04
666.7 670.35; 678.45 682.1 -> 1.13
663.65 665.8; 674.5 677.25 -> 1.02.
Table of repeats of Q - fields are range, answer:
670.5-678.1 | 35.2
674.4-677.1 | 34.9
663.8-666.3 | 38.3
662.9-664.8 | 34.5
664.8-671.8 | 37.3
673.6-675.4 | 34.3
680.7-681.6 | 36.1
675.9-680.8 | 36.9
